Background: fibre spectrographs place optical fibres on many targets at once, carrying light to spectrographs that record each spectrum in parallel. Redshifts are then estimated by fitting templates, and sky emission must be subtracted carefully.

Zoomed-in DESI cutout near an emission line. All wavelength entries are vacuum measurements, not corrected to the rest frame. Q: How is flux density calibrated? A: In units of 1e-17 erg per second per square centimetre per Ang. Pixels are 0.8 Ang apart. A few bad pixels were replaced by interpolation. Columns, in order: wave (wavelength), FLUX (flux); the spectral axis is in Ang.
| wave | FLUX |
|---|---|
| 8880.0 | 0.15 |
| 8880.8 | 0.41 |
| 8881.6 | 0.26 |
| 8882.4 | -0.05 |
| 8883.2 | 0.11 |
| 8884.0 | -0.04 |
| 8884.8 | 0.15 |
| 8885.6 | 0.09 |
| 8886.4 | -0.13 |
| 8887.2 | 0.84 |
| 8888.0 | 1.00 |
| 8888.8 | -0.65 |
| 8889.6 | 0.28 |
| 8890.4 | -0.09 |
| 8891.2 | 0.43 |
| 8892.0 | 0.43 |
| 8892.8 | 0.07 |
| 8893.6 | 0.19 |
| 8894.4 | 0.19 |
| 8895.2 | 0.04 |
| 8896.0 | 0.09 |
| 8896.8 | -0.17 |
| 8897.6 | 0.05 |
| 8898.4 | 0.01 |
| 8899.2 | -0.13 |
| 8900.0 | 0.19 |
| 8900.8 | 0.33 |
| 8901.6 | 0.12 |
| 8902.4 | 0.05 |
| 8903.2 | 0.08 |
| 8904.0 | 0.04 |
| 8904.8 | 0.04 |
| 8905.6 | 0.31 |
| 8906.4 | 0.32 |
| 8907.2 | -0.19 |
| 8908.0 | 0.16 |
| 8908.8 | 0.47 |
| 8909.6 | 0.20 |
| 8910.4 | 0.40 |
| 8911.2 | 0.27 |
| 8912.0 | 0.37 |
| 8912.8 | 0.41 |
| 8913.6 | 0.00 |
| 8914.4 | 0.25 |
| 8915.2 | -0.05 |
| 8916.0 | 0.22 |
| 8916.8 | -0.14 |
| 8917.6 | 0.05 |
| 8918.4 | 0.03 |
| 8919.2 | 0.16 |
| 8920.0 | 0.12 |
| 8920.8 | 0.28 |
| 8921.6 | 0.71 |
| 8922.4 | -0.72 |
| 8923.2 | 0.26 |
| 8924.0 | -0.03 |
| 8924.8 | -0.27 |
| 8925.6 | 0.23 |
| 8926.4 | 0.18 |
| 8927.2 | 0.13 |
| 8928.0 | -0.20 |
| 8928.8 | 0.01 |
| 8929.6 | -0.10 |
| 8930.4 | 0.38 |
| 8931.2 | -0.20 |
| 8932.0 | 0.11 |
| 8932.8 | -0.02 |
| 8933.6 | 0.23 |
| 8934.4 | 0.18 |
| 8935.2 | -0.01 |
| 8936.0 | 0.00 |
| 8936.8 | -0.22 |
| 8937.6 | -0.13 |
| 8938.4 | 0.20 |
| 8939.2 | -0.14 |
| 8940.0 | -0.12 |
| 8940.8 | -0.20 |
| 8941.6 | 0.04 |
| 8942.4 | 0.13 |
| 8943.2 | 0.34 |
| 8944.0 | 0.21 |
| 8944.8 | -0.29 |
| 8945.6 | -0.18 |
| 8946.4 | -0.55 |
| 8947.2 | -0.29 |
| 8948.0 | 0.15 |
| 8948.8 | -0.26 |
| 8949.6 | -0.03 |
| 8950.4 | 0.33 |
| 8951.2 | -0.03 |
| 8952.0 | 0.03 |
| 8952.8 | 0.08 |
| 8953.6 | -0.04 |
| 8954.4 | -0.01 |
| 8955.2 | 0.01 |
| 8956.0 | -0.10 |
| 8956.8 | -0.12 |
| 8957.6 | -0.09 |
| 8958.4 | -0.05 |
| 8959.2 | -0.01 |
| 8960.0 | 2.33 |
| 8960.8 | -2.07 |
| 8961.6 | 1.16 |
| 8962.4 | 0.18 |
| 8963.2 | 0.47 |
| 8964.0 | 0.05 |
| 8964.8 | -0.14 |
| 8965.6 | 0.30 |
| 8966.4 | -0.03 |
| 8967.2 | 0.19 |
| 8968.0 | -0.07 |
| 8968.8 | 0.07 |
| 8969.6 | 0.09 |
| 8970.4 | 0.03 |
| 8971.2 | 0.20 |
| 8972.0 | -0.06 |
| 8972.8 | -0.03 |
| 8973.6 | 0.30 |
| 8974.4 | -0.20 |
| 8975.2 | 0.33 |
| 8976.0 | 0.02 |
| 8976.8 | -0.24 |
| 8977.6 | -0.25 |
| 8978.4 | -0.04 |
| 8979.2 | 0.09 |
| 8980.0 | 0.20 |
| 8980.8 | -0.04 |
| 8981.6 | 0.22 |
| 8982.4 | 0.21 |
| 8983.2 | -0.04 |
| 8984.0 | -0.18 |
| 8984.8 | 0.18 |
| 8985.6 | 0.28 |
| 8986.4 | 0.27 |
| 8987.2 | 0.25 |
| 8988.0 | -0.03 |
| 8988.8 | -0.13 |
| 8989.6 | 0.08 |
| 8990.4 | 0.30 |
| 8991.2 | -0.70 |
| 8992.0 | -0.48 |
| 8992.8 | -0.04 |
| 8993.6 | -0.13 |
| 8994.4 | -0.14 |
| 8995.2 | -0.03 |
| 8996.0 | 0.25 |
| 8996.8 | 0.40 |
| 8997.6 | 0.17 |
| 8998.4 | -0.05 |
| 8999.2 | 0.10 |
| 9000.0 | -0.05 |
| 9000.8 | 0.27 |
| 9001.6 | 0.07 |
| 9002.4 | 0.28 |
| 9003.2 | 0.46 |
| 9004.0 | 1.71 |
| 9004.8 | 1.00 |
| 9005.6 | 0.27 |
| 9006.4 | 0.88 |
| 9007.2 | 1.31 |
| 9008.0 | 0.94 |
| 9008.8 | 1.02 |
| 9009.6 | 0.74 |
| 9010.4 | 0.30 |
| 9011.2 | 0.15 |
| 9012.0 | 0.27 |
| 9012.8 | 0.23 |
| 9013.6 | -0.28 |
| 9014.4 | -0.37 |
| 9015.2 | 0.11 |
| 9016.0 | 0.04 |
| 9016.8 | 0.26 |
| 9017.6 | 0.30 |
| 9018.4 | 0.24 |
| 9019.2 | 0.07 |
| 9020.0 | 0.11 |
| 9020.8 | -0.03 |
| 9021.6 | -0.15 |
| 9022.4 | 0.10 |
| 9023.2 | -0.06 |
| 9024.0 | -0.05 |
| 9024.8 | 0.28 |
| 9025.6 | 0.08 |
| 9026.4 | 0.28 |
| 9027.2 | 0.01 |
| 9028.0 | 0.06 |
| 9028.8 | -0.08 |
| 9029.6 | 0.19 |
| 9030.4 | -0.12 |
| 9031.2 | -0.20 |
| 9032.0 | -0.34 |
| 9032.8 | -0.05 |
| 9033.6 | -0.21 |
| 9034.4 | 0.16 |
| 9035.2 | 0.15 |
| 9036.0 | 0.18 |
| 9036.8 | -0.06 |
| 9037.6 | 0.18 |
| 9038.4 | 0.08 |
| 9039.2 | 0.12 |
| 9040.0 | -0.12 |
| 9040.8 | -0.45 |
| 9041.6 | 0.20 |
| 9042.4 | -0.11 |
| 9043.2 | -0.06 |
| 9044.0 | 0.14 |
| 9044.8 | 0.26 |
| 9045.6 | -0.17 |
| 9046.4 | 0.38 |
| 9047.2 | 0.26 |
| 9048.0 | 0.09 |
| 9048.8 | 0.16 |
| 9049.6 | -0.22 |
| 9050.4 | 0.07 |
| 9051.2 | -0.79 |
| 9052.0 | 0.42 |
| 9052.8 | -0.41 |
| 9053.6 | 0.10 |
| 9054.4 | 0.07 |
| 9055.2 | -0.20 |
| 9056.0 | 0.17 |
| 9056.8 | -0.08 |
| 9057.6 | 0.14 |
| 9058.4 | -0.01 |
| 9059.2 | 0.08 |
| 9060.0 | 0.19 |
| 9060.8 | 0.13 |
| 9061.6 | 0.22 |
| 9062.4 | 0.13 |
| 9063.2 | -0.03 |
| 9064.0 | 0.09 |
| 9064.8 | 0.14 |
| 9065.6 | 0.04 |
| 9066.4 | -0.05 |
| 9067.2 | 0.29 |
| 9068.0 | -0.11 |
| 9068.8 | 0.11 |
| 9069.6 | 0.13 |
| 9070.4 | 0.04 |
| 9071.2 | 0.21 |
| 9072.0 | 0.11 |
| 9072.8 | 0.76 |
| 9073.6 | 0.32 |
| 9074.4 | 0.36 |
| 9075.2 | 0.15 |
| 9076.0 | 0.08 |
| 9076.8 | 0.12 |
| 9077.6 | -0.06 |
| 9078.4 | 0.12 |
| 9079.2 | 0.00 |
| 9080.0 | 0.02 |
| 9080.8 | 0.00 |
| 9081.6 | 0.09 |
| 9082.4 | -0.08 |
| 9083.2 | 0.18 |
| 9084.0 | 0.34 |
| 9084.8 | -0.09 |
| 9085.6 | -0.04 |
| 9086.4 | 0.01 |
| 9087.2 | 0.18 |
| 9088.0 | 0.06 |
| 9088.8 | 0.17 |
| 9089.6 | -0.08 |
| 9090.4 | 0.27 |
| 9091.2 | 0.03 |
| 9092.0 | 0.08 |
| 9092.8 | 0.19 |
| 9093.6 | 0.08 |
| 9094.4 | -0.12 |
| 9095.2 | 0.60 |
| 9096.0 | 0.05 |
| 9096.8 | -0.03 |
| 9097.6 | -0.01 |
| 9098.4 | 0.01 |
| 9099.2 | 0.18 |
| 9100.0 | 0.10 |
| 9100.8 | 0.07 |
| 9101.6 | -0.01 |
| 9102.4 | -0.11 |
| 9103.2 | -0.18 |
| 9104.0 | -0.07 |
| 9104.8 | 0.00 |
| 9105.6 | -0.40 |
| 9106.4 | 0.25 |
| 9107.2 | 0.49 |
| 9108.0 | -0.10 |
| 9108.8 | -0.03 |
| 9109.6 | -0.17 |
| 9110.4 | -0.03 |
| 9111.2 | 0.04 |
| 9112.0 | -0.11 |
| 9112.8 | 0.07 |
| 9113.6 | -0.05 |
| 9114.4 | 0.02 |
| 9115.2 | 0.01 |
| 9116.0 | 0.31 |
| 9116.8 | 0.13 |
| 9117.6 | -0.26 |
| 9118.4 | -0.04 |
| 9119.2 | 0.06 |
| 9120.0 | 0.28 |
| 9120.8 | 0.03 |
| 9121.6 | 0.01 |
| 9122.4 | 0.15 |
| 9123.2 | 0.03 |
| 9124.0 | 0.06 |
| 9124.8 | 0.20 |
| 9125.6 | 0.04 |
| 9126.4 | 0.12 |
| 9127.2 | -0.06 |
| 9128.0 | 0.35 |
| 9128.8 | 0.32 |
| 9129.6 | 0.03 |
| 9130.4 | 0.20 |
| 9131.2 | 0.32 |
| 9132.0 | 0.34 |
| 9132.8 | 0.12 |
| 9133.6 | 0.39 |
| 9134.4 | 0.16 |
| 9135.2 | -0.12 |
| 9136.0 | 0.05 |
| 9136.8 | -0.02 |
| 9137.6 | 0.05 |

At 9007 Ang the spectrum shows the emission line H-beta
